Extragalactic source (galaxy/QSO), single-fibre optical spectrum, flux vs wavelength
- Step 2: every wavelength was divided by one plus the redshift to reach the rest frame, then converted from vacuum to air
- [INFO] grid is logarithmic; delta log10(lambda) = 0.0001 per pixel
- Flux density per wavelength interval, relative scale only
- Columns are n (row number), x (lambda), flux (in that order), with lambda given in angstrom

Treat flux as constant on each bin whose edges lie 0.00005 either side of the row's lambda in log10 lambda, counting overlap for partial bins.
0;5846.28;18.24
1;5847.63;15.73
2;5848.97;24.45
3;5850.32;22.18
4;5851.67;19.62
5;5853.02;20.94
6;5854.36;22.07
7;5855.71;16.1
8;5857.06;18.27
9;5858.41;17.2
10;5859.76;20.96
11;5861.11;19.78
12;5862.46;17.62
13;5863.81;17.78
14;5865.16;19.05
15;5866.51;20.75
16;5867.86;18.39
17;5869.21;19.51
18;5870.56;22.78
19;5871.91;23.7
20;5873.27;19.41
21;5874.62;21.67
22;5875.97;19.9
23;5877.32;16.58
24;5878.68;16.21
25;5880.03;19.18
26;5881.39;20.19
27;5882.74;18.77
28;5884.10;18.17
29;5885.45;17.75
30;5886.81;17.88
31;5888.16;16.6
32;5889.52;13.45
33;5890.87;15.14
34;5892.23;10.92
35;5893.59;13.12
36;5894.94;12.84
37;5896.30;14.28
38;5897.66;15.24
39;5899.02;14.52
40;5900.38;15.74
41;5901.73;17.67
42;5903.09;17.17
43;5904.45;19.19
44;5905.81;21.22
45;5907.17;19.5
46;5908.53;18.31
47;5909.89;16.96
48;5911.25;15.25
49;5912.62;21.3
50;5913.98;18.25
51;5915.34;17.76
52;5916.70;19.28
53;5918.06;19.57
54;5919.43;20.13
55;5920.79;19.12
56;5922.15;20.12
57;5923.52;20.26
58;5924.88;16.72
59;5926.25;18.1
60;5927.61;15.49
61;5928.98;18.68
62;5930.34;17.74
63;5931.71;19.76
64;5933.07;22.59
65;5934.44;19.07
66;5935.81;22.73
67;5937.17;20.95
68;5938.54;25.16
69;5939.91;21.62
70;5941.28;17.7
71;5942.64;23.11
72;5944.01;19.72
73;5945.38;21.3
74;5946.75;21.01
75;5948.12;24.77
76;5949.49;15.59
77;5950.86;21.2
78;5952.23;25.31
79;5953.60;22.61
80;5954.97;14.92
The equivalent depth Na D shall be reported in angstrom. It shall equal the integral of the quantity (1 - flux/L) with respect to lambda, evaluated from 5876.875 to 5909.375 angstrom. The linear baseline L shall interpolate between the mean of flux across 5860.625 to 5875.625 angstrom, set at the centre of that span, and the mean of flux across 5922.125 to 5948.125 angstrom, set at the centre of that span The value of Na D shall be 5.6 angstrom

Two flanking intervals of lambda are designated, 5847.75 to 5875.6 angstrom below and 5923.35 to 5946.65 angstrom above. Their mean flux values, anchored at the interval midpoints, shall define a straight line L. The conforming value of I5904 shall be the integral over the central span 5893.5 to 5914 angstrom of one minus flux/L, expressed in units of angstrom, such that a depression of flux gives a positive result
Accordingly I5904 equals 3.1 angstrom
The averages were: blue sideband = 20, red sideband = 20.1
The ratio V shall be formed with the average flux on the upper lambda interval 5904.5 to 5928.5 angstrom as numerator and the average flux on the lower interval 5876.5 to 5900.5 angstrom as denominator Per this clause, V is 1.2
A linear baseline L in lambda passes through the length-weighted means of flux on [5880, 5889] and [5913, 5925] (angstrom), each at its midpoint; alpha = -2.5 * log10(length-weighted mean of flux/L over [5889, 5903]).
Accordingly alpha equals 0.27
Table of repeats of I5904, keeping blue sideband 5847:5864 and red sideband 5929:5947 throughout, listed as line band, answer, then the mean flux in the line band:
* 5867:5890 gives 1.1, 18.9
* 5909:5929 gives 2.0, 18.5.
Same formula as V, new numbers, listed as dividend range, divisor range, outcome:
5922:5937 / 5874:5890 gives 1.06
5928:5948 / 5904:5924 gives 1.09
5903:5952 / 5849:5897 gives 1.08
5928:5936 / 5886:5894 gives 1.35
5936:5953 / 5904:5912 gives 1.17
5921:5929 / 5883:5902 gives 1.19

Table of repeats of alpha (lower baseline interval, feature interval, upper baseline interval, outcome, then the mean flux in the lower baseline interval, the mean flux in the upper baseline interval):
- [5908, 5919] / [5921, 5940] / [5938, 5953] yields 0.010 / 18.4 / 21.5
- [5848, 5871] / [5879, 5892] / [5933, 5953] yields 0.179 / 19.8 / 21.4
